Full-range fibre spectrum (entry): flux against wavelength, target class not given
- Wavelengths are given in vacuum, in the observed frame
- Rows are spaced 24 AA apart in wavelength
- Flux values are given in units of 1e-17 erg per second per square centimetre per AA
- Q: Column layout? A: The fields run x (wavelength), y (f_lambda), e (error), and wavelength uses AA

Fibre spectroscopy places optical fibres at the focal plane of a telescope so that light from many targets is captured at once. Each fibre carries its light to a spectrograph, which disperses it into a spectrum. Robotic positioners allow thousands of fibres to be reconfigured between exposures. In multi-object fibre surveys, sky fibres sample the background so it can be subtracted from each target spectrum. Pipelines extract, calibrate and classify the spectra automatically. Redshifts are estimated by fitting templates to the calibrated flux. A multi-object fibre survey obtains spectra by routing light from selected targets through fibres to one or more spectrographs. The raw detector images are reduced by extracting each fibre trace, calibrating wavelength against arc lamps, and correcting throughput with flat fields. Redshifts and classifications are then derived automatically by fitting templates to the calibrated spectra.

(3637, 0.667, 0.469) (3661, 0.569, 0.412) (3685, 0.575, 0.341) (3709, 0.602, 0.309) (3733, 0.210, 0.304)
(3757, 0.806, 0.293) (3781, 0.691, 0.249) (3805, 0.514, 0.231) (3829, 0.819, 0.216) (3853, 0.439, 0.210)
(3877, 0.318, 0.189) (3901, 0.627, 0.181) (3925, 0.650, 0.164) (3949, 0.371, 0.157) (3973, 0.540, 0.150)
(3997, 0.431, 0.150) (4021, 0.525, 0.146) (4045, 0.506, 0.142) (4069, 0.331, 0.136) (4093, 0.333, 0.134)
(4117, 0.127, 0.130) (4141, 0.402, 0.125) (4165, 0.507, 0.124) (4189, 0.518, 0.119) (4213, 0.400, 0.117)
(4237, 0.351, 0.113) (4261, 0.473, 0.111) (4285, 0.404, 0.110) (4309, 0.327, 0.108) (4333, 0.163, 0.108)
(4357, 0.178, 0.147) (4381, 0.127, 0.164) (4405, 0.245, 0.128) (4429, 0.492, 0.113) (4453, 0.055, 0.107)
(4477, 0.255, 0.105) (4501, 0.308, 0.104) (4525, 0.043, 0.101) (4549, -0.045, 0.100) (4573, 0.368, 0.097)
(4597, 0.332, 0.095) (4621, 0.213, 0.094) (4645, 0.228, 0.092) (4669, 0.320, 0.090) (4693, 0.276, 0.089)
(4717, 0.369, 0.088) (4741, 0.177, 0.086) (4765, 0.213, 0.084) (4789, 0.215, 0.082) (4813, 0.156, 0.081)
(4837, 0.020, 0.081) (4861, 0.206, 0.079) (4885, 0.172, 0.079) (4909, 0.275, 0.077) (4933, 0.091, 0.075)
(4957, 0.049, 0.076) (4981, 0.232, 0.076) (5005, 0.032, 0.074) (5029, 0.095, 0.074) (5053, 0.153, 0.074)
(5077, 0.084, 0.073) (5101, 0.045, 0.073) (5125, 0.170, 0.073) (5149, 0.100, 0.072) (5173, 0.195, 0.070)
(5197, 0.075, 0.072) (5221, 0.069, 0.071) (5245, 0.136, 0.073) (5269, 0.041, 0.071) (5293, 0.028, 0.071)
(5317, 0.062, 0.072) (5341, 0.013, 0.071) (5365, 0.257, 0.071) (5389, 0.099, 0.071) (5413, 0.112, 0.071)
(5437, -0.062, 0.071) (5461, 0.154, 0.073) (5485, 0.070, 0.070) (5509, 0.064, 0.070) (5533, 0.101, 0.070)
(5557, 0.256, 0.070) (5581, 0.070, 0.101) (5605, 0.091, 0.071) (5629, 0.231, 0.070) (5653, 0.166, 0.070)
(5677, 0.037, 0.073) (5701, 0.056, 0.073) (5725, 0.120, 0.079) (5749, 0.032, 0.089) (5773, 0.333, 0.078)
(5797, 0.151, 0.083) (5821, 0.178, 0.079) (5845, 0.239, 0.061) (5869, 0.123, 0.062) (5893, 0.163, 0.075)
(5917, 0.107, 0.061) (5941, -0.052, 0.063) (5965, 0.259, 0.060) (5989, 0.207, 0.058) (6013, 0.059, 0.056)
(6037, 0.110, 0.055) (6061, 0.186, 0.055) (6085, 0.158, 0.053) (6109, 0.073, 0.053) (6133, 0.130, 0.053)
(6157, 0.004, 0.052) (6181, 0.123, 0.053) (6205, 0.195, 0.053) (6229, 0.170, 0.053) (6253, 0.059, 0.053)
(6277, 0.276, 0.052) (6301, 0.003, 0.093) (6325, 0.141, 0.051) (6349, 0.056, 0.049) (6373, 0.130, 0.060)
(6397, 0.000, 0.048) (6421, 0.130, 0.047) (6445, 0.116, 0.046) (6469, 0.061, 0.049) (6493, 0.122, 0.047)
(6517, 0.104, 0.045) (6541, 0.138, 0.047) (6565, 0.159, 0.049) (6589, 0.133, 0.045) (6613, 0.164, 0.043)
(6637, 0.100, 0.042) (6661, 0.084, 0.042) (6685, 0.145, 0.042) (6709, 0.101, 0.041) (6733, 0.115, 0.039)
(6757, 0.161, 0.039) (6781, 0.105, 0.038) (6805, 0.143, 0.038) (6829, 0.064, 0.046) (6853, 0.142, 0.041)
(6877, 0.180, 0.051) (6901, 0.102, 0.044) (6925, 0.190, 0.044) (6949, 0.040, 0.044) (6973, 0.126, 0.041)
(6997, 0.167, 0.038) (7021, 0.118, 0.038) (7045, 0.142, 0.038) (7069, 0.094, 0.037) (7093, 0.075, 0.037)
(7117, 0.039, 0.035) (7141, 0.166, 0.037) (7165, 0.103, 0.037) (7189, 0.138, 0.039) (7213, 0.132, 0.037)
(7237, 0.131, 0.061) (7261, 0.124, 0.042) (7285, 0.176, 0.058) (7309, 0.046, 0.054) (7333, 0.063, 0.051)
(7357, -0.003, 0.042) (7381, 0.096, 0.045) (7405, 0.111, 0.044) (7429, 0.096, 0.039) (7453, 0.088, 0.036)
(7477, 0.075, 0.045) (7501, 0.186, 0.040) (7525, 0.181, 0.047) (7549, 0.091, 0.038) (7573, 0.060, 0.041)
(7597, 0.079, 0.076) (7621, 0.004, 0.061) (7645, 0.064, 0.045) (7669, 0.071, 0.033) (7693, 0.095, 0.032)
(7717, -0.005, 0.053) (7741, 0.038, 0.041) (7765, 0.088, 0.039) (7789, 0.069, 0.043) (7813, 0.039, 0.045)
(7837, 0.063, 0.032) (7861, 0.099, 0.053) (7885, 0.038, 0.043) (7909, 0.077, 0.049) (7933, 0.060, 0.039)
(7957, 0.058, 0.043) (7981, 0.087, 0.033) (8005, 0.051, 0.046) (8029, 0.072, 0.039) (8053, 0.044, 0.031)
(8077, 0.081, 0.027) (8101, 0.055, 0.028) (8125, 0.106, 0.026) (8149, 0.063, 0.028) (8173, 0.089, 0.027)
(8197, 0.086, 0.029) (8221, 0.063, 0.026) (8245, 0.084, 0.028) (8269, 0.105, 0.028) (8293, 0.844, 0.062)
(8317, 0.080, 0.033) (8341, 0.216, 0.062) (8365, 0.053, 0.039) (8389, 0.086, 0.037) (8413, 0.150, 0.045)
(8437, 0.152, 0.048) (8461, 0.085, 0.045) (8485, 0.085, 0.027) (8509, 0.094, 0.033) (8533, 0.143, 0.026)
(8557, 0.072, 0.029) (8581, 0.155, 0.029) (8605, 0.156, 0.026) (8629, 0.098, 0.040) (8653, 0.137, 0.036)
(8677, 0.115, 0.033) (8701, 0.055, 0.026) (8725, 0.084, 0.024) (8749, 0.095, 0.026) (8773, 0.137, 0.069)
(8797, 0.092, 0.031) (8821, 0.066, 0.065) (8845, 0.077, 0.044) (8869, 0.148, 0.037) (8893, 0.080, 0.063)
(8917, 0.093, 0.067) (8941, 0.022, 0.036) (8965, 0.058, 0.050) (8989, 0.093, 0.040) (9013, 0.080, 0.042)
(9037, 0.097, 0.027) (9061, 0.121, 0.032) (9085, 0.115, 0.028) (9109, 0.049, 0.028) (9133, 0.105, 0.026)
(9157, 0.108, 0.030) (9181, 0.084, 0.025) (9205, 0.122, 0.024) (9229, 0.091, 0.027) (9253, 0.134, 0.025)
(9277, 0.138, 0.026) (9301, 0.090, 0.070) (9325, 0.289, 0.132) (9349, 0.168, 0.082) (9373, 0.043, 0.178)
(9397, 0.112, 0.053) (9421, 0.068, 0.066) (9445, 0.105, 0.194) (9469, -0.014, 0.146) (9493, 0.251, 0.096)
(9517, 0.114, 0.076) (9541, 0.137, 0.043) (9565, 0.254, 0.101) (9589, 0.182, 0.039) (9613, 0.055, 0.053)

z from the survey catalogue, 1.224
